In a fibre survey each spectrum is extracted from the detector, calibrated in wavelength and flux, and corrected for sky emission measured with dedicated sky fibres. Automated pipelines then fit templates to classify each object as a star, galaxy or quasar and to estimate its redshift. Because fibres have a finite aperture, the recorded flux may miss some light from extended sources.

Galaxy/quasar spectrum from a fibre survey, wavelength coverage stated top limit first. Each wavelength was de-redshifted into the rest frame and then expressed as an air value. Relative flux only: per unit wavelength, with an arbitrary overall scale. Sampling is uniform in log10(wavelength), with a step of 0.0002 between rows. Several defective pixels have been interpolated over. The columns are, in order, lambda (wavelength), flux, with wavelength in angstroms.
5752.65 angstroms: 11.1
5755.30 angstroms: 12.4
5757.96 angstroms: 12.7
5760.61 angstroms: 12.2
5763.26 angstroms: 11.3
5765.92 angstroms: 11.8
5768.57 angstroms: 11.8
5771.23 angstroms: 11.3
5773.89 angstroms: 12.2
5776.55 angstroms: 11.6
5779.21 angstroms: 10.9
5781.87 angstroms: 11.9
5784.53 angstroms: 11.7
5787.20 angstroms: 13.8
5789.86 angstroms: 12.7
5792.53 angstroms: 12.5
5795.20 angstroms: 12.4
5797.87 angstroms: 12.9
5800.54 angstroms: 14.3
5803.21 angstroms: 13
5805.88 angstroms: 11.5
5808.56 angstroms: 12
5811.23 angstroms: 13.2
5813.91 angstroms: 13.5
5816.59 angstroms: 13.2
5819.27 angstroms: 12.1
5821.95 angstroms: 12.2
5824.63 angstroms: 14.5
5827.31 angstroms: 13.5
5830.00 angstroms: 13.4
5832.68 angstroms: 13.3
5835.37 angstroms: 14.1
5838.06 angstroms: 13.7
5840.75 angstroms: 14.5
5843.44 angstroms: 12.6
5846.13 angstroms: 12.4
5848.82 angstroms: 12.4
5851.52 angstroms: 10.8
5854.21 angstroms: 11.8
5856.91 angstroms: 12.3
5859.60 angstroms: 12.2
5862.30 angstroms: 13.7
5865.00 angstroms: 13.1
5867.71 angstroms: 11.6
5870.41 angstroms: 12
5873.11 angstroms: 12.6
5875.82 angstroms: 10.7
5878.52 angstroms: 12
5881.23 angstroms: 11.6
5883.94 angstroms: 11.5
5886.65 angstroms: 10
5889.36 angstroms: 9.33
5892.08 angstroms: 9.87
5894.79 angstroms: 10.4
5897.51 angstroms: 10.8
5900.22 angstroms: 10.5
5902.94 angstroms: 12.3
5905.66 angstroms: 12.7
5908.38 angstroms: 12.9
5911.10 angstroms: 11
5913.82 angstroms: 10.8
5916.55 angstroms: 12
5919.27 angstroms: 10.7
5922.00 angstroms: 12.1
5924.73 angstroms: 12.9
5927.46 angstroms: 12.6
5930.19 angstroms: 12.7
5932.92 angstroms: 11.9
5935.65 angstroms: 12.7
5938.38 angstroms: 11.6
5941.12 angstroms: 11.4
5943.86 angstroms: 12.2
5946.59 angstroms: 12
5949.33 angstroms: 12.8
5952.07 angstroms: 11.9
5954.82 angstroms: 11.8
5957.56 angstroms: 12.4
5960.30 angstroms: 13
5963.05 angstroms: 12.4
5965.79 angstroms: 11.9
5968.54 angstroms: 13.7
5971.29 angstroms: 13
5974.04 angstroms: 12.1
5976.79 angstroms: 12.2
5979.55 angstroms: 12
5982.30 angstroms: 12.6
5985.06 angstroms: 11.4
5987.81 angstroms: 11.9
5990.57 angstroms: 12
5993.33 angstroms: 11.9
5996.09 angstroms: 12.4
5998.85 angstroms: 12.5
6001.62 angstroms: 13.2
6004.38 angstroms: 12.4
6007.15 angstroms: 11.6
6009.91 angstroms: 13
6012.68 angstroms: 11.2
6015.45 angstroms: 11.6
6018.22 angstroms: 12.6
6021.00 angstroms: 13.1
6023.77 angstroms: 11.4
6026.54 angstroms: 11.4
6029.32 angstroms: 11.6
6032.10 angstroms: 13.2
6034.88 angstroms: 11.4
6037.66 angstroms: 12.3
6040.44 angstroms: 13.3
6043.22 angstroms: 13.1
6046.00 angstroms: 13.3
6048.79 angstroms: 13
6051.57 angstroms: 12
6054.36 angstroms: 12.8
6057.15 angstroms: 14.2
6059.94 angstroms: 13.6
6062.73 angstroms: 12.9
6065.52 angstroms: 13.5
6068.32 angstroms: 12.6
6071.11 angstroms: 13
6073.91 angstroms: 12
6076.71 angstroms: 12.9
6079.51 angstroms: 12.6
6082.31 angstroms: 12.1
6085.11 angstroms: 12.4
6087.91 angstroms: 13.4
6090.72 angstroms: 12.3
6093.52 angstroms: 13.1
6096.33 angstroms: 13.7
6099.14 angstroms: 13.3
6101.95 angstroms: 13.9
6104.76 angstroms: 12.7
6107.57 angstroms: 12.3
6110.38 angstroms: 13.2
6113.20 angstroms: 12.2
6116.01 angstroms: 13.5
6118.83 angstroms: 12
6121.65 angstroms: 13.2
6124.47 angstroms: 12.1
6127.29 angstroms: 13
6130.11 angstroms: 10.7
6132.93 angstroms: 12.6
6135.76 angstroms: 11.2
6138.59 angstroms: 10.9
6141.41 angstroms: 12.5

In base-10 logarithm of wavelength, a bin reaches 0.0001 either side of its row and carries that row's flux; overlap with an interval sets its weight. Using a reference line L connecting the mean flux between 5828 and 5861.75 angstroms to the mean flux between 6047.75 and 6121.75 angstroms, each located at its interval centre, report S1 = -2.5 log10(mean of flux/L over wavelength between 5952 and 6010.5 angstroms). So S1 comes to 0.05 mag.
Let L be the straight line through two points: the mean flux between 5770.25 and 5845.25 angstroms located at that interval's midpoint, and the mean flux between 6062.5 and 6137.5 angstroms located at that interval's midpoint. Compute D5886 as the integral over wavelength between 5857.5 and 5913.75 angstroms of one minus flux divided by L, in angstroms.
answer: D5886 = 5.5 angstroms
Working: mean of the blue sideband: 12.8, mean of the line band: 11.5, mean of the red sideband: 12.7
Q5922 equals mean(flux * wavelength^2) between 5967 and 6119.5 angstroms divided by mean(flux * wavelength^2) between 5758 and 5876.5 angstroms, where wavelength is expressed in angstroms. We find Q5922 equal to 1.1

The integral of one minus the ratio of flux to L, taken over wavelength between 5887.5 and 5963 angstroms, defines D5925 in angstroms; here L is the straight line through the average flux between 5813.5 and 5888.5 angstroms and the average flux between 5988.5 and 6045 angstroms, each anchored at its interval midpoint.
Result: 3.92 angstroms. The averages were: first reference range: 12.5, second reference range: 12.3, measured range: 11.8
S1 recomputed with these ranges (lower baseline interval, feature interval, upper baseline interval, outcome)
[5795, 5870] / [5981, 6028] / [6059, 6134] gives 0.06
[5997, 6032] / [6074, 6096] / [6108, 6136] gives -0.03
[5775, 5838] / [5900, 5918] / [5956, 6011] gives 0.07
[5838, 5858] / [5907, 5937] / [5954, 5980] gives 0.04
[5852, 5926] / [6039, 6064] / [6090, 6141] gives -0.07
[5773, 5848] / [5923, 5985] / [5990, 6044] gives 0.01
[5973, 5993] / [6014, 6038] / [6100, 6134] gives 0.01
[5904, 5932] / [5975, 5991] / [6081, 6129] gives 0.03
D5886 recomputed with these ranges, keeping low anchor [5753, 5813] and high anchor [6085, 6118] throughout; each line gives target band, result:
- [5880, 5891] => 1.7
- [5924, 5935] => 0.1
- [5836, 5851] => -0.8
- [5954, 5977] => 0.3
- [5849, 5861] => 0.6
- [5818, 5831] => -0.8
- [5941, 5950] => 0.4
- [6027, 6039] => 0.7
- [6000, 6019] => 0.9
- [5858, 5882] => 0.6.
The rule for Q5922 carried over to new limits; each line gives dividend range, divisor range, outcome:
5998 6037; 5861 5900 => 1.12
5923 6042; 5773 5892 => 1.04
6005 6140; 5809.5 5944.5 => 1.10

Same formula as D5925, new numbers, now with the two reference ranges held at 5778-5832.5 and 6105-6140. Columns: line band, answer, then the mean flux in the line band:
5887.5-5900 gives 2.5 angstroms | 10.1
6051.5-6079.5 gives -1.4 angstroms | 13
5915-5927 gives 0.6 angstroms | 12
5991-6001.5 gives 0.1 angstroms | 12.3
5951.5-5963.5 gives 0.2 angstroms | 12.3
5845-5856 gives 0.7 angstroms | 11.9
